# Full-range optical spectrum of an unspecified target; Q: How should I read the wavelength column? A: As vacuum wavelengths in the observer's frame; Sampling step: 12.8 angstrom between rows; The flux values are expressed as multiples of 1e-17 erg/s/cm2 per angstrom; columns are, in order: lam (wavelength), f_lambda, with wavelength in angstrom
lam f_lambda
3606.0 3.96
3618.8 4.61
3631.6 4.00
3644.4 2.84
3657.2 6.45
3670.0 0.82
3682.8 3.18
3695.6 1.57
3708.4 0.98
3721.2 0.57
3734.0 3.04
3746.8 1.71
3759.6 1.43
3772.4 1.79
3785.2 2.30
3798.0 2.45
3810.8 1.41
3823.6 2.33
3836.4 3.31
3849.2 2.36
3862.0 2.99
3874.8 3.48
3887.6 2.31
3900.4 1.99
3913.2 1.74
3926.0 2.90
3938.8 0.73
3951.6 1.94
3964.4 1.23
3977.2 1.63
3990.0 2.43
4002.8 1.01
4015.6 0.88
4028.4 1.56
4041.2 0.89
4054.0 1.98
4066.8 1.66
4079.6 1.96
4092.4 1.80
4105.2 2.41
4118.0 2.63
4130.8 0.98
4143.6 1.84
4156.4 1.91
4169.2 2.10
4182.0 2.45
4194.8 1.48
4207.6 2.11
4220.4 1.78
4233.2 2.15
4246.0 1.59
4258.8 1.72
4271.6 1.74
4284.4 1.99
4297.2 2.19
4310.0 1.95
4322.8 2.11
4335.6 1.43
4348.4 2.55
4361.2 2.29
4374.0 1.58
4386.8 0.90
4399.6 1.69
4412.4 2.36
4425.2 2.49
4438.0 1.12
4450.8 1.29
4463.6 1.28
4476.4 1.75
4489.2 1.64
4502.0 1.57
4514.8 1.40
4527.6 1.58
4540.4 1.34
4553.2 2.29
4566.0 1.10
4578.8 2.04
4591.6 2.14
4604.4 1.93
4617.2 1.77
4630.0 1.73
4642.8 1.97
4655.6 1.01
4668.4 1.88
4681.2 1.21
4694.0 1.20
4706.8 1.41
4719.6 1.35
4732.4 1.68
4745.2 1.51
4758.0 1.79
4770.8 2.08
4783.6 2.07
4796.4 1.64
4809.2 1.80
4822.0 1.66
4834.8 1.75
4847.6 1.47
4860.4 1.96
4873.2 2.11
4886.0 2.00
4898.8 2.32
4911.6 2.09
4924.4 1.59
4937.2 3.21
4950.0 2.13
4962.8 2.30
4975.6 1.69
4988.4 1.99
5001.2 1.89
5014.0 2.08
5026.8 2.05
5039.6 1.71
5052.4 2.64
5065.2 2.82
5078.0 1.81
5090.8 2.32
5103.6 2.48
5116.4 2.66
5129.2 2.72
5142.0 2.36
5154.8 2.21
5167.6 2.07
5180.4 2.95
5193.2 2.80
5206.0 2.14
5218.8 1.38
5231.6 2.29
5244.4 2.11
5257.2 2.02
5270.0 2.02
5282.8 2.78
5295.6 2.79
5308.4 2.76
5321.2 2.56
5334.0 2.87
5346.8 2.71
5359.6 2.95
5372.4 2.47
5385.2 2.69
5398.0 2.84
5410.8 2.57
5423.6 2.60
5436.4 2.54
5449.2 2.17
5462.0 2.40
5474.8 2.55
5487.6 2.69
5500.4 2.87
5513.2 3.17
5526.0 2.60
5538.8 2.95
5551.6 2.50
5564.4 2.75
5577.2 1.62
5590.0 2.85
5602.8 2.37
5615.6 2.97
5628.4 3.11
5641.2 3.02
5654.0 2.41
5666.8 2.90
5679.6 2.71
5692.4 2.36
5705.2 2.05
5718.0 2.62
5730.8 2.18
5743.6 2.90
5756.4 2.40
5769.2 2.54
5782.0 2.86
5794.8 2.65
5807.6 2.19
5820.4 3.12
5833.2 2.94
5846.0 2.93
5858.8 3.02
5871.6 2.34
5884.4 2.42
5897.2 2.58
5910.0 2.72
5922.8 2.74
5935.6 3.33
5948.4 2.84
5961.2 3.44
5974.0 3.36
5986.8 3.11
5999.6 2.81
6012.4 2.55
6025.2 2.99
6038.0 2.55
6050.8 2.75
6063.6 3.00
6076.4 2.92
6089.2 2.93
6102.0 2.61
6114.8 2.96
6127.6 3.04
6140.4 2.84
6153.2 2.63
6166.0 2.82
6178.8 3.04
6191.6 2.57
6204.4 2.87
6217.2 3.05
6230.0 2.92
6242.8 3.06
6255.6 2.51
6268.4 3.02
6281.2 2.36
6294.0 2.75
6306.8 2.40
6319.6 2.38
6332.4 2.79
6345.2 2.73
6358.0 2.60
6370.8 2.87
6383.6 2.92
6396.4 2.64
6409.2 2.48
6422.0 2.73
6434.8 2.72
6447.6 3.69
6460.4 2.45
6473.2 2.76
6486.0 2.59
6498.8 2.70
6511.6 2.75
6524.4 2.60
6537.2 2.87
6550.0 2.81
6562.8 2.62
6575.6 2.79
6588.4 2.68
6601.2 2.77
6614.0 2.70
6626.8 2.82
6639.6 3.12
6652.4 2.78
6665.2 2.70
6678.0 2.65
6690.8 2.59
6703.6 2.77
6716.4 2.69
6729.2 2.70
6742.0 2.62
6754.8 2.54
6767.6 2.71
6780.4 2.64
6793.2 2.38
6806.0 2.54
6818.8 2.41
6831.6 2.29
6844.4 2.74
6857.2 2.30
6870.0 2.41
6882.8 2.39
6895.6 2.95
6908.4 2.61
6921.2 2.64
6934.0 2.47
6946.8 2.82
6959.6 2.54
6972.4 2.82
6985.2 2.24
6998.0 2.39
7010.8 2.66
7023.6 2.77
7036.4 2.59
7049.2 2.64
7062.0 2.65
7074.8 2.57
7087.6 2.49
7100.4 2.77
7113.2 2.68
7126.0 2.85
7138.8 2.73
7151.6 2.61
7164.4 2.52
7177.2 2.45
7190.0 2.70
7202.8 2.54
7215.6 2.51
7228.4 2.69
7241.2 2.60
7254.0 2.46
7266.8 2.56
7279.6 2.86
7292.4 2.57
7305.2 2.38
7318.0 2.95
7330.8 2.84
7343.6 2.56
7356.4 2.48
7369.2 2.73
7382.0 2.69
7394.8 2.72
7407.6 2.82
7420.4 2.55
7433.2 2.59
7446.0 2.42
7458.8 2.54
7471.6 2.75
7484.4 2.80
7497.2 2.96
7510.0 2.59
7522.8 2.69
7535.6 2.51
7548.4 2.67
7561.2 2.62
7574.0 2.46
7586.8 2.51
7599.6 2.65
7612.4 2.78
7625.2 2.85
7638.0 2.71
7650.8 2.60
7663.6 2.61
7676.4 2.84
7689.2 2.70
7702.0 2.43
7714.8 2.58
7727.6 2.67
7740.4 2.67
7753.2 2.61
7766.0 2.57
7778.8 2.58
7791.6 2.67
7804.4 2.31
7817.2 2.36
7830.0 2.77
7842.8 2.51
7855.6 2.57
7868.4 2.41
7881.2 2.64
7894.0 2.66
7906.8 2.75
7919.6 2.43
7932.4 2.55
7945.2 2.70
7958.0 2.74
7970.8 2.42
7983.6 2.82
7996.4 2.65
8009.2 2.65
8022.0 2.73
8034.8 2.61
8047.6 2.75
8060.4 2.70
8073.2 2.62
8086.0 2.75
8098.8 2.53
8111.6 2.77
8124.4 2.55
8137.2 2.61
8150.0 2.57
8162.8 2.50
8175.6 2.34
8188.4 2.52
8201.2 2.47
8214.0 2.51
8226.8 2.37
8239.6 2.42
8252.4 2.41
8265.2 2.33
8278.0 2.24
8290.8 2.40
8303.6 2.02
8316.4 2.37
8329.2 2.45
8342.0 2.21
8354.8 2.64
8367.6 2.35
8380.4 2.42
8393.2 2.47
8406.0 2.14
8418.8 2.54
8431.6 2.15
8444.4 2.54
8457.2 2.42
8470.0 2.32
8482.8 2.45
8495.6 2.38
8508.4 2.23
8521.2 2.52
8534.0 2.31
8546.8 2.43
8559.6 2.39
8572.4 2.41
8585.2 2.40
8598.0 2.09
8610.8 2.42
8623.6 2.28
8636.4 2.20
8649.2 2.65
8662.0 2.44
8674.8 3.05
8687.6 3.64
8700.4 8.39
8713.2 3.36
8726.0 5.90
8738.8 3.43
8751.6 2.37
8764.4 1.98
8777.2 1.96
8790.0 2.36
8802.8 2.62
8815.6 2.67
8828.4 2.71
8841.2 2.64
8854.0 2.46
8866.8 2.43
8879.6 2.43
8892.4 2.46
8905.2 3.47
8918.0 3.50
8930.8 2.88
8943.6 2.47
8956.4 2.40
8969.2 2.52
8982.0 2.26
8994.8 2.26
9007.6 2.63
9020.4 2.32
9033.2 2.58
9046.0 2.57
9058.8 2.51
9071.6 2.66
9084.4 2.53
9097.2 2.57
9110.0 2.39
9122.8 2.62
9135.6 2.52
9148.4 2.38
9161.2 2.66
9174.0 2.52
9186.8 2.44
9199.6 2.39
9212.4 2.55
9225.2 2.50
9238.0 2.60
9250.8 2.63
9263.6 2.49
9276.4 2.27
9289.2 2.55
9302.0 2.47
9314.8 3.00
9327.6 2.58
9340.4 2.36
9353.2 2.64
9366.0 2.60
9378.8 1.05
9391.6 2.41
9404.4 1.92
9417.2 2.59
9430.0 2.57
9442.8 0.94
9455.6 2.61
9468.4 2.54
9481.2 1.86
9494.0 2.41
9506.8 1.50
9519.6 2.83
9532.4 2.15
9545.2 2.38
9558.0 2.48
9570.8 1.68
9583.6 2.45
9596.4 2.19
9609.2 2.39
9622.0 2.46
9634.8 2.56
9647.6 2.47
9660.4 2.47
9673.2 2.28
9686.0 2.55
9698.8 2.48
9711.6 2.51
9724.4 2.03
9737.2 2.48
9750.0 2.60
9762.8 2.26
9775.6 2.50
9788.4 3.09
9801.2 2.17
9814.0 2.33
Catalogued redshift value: 0.33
